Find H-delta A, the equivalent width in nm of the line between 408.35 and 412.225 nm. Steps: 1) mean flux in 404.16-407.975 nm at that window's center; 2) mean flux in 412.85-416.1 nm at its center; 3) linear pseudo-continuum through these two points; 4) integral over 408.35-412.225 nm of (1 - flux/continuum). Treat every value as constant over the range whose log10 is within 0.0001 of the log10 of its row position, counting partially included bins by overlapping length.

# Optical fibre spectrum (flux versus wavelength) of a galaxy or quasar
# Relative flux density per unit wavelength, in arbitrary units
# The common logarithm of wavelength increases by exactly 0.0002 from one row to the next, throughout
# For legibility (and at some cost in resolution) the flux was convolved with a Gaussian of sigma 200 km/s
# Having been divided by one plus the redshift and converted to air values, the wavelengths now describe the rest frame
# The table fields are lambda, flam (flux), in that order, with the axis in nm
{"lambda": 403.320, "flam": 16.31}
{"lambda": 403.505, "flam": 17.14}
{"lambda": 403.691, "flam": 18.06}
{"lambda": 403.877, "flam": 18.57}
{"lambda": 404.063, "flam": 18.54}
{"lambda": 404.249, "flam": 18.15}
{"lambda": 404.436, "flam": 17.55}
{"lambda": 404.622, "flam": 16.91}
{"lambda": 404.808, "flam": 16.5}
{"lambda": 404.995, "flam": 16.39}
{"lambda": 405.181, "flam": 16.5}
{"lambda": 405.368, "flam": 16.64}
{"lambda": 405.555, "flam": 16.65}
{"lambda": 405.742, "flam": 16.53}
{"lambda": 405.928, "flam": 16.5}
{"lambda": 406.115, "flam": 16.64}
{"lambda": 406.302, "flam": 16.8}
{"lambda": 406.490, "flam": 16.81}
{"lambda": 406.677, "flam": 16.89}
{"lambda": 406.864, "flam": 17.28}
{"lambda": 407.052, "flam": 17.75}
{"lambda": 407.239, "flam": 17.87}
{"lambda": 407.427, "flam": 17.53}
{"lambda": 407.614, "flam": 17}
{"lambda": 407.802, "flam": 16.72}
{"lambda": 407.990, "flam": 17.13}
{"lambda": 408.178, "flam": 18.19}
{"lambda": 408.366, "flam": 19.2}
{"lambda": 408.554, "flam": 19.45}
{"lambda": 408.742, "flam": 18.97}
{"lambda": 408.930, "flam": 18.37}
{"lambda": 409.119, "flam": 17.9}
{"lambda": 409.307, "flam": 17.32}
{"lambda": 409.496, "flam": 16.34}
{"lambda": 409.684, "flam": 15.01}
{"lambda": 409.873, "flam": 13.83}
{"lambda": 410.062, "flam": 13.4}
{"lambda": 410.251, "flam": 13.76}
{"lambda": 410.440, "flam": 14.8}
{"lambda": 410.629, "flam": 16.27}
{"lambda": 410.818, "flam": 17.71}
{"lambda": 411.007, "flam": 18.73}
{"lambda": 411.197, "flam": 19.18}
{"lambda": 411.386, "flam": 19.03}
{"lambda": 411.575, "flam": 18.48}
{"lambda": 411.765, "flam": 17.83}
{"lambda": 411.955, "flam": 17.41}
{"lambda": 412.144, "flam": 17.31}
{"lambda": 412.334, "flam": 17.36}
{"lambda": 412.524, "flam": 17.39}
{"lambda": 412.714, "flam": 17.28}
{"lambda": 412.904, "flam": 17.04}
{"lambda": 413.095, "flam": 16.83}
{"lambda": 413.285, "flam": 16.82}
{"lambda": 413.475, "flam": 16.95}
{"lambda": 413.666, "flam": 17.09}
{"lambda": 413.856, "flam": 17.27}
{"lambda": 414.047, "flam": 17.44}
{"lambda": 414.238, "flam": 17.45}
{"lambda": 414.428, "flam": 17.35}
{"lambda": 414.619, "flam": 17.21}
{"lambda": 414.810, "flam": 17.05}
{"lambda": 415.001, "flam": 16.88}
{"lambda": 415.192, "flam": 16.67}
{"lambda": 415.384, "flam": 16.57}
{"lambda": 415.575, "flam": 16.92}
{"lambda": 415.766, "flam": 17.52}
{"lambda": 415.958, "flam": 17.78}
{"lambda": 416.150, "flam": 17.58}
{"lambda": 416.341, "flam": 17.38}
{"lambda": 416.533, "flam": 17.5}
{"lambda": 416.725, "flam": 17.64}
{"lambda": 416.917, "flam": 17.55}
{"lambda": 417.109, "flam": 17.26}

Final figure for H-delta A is -0.02 nm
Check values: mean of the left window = 17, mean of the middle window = 17.1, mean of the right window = 17.1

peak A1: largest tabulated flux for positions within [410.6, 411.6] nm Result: 19.18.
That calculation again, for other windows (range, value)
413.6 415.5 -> 17.45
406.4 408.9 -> 19.45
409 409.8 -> 17.9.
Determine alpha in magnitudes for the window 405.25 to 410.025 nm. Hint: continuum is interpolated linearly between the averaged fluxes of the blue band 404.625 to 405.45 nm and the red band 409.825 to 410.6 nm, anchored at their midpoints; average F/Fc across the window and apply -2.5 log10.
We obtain -0.12 mag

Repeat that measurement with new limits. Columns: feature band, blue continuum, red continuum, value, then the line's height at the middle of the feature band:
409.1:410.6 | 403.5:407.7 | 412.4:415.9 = 0.13 mag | 17.1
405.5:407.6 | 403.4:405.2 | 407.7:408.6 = 0.05 mag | 17.8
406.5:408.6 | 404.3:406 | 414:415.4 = -0.05 mag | 16.8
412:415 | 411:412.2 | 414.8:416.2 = 0.03 mag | 17.7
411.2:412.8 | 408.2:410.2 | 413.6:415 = -0.05 mag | 17.1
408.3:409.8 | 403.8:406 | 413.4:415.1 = -0.04 mag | 17.1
